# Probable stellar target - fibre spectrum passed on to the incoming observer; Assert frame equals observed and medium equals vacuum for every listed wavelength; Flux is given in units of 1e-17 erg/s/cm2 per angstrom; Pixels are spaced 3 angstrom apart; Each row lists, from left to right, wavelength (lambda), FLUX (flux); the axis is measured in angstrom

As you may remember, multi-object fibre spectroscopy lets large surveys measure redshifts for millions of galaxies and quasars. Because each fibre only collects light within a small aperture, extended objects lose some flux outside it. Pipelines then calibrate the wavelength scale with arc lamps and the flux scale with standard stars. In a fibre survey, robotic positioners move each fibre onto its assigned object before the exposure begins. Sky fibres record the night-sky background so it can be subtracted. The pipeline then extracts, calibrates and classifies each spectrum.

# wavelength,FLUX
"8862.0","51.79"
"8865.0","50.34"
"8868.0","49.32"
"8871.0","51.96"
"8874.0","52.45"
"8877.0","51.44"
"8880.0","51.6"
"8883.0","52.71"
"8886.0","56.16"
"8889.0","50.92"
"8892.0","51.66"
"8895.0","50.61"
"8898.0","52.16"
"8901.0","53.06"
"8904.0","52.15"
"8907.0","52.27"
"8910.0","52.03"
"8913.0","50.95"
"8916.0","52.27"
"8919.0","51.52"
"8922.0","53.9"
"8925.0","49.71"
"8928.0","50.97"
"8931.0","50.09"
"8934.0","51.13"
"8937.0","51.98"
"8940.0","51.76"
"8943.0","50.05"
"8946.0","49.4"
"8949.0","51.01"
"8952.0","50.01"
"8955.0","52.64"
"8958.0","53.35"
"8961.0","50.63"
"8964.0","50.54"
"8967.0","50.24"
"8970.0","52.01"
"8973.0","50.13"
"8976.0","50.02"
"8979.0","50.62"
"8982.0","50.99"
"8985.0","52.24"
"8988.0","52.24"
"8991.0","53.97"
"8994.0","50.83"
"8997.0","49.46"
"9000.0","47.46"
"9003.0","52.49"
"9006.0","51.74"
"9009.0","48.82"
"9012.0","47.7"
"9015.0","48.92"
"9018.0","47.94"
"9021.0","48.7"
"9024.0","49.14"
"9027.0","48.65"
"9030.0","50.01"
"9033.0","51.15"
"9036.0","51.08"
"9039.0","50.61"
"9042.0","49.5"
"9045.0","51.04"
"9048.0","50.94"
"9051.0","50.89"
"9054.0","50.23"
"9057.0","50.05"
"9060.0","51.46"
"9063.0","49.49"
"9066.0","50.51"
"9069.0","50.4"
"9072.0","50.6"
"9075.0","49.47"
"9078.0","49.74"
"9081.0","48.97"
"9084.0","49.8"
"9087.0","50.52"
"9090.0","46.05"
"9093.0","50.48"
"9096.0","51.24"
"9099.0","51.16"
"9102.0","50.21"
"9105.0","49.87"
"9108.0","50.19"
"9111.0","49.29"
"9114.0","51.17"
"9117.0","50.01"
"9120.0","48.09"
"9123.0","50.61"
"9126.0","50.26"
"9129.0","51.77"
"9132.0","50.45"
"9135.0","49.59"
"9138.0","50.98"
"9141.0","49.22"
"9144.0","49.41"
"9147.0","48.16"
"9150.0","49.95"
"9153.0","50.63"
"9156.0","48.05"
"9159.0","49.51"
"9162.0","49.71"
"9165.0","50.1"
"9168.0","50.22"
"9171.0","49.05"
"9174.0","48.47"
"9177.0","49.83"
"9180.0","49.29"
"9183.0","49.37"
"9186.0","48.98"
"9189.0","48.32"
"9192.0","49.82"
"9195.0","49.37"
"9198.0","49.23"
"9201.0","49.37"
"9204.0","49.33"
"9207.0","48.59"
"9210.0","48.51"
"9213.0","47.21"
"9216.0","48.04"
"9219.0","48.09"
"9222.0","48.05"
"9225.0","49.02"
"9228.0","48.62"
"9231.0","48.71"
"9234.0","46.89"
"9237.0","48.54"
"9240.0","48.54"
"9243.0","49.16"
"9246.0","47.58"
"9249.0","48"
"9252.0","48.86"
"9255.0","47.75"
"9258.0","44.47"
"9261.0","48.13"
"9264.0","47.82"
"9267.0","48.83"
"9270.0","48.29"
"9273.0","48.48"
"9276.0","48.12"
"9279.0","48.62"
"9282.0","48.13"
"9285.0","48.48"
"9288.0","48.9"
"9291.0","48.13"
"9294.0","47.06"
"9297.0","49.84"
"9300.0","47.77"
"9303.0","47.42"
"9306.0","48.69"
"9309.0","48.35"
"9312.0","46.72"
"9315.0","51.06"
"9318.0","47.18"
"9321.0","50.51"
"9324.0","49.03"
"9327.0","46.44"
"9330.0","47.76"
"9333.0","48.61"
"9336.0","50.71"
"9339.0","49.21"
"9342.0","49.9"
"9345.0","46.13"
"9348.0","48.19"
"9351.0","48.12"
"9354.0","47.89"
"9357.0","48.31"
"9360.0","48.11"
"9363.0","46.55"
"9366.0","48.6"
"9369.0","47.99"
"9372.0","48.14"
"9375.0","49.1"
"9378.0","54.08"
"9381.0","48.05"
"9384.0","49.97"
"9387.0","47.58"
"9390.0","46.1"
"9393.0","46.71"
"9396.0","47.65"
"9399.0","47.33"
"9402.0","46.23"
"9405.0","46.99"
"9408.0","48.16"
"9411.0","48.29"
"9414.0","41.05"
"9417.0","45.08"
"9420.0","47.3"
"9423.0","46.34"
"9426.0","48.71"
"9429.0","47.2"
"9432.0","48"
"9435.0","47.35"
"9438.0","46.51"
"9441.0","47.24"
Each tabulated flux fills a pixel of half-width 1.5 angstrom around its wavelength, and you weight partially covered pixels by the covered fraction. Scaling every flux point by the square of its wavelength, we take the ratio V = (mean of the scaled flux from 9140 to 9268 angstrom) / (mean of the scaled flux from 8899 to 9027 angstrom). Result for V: 1.01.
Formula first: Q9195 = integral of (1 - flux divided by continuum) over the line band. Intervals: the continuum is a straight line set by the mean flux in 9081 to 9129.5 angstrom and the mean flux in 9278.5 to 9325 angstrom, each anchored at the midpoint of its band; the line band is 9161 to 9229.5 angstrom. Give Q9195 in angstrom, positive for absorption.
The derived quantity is 0.4 angstrom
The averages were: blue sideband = 50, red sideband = 48.5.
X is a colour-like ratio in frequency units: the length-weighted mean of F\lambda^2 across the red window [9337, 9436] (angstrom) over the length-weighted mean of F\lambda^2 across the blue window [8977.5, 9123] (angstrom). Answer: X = 1.02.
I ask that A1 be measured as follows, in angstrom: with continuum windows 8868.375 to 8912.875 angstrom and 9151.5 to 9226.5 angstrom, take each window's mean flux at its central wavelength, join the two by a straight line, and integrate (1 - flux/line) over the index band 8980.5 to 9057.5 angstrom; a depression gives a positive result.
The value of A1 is 0.8 angstrom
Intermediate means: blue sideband 52.1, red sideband 49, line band 50.3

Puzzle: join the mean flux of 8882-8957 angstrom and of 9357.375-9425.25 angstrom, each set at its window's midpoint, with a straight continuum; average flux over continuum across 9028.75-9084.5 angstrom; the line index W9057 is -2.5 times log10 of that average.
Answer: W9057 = 0.00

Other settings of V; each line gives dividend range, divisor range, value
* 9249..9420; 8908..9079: 1.02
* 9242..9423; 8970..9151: 1.02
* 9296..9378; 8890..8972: 1.03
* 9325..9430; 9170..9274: 1.02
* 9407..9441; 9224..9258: 1.01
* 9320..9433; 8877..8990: 1.02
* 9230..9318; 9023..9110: 1.01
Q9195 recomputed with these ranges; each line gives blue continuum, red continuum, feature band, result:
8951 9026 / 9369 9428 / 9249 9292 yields 0.3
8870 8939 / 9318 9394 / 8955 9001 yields 0.2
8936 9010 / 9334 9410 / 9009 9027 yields 0.8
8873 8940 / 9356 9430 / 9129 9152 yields 0.0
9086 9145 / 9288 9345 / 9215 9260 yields 1.0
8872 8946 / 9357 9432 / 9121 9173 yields -0.1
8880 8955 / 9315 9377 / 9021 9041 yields 0.3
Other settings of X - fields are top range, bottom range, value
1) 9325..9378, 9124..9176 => 1.02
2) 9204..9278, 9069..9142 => 0.99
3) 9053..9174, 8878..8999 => 1.01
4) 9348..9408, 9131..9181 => 1.02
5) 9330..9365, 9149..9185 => 1.01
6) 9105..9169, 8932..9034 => 1.02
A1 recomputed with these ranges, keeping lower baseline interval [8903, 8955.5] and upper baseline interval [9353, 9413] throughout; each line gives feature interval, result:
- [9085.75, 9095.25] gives 0.19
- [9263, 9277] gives 0.15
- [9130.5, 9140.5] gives -0.08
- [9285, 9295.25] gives 0.12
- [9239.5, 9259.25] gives 0.49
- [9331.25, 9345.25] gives -0.23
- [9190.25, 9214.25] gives 0.19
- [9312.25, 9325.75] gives -0.18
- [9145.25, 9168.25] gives 0.07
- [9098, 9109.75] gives -0.06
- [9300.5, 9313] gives 0.19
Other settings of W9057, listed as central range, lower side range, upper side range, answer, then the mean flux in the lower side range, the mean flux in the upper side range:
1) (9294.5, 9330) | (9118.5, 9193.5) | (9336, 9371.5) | 0.00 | 49.6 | 48.2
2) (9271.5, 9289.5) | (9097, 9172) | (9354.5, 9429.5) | 0.00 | 49.9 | 47.6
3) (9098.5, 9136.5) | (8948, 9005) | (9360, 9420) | -0.01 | 51.1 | 47.6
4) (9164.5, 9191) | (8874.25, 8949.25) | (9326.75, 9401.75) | 0.01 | 51.7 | 48.3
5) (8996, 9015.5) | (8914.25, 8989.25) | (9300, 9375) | 0.03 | 51.2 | 48.3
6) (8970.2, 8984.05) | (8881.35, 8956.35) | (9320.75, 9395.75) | 0.01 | 51.6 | 48.4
